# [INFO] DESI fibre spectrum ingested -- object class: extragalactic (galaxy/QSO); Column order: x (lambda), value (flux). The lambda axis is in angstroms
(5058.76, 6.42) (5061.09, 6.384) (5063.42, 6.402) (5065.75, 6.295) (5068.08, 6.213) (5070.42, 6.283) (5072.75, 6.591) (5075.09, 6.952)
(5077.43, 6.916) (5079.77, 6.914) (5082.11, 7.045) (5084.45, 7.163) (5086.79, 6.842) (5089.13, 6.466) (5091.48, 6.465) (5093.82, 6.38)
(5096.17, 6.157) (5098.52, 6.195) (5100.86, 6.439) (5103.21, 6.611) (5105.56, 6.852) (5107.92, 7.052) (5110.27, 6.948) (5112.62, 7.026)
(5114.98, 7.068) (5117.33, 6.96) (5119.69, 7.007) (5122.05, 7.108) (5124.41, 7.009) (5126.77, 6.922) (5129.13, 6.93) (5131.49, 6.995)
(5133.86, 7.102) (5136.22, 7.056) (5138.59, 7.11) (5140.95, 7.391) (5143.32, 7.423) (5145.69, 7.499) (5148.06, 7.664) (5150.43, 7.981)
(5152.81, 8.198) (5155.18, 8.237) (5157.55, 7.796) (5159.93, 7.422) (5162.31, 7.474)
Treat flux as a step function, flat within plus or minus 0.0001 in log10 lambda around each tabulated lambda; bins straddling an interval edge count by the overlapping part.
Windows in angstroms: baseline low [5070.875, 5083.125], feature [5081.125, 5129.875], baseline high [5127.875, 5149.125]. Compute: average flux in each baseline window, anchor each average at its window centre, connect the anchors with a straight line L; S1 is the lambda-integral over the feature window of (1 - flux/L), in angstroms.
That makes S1 1.6 angstroms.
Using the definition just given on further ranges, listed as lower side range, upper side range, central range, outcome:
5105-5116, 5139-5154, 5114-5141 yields 1.0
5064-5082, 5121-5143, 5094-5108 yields 0.7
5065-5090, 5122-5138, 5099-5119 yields 0.1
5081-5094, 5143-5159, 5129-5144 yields 0.9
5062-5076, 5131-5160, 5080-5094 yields -0.1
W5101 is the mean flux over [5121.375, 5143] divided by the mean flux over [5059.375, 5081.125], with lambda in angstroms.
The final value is 1.08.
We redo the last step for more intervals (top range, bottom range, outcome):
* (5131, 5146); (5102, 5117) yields 1.04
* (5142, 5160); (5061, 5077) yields 1.20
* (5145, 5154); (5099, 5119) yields 1.15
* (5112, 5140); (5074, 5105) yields 1.06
